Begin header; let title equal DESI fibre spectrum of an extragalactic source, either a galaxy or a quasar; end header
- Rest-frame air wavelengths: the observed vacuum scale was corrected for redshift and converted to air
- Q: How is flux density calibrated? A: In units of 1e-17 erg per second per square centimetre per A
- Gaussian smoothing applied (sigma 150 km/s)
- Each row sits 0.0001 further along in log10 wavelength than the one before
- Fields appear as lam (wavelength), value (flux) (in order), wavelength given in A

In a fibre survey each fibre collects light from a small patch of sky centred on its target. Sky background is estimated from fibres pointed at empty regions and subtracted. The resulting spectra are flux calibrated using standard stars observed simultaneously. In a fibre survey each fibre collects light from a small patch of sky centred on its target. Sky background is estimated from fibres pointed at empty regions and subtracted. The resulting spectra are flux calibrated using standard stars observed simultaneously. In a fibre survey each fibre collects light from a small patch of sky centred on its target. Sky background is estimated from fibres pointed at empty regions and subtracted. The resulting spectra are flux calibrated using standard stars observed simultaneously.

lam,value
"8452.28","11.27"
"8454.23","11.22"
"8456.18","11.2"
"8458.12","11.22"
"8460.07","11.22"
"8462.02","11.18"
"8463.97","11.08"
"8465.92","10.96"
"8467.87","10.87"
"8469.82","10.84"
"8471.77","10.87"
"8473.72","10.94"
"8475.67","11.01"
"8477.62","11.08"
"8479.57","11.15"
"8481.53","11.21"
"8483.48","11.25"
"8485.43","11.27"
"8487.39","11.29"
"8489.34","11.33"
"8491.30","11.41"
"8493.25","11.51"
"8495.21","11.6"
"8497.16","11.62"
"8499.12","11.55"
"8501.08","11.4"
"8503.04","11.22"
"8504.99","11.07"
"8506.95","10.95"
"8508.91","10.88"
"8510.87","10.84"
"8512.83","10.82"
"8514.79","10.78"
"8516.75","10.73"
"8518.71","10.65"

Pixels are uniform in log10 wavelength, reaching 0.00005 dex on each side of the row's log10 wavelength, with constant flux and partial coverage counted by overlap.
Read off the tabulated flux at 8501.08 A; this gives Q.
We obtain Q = 11.4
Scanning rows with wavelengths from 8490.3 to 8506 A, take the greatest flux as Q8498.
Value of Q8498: 11.62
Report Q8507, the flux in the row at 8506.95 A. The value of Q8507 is 10.95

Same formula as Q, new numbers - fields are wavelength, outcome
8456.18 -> 11.2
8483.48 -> 11.25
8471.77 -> 10.87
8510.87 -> 10.84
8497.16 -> 11.62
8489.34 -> 11.33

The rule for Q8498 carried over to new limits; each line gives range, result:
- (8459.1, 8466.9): 11.22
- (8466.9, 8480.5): 11.15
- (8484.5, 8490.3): 11.33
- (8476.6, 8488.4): 11.29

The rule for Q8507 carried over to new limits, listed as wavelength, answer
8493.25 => 11.51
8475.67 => 11.01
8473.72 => 10.94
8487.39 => 11.29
